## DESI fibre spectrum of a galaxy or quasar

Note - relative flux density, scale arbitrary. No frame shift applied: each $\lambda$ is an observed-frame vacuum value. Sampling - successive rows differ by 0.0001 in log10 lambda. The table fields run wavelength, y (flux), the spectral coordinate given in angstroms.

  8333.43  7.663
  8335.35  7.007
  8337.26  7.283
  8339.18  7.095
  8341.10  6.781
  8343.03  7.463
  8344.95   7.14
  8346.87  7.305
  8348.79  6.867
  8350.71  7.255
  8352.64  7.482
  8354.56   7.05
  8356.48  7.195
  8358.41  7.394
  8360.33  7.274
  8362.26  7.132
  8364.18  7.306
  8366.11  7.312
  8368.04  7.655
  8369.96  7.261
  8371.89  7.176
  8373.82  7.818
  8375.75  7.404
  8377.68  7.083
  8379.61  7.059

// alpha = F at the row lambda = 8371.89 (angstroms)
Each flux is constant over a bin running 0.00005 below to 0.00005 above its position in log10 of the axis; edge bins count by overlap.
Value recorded 7.176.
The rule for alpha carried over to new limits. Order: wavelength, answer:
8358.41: 7.394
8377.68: 7.083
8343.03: 7.463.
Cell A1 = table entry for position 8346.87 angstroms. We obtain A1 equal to 7.305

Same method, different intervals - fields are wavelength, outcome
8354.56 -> 7.05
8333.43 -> 7.663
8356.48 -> 7.195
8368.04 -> 7.655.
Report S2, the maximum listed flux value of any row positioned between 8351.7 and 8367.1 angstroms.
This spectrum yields 7.482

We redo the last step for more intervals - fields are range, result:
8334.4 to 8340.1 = 7.283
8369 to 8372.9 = 7.261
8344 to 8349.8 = 7.305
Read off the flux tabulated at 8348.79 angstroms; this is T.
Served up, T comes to 6.867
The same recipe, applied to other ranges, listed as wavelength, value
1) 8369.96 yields 7.261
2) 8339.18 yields 7.095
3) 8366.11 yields 7.312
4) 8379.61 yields 7.059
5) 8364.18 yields 7.306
